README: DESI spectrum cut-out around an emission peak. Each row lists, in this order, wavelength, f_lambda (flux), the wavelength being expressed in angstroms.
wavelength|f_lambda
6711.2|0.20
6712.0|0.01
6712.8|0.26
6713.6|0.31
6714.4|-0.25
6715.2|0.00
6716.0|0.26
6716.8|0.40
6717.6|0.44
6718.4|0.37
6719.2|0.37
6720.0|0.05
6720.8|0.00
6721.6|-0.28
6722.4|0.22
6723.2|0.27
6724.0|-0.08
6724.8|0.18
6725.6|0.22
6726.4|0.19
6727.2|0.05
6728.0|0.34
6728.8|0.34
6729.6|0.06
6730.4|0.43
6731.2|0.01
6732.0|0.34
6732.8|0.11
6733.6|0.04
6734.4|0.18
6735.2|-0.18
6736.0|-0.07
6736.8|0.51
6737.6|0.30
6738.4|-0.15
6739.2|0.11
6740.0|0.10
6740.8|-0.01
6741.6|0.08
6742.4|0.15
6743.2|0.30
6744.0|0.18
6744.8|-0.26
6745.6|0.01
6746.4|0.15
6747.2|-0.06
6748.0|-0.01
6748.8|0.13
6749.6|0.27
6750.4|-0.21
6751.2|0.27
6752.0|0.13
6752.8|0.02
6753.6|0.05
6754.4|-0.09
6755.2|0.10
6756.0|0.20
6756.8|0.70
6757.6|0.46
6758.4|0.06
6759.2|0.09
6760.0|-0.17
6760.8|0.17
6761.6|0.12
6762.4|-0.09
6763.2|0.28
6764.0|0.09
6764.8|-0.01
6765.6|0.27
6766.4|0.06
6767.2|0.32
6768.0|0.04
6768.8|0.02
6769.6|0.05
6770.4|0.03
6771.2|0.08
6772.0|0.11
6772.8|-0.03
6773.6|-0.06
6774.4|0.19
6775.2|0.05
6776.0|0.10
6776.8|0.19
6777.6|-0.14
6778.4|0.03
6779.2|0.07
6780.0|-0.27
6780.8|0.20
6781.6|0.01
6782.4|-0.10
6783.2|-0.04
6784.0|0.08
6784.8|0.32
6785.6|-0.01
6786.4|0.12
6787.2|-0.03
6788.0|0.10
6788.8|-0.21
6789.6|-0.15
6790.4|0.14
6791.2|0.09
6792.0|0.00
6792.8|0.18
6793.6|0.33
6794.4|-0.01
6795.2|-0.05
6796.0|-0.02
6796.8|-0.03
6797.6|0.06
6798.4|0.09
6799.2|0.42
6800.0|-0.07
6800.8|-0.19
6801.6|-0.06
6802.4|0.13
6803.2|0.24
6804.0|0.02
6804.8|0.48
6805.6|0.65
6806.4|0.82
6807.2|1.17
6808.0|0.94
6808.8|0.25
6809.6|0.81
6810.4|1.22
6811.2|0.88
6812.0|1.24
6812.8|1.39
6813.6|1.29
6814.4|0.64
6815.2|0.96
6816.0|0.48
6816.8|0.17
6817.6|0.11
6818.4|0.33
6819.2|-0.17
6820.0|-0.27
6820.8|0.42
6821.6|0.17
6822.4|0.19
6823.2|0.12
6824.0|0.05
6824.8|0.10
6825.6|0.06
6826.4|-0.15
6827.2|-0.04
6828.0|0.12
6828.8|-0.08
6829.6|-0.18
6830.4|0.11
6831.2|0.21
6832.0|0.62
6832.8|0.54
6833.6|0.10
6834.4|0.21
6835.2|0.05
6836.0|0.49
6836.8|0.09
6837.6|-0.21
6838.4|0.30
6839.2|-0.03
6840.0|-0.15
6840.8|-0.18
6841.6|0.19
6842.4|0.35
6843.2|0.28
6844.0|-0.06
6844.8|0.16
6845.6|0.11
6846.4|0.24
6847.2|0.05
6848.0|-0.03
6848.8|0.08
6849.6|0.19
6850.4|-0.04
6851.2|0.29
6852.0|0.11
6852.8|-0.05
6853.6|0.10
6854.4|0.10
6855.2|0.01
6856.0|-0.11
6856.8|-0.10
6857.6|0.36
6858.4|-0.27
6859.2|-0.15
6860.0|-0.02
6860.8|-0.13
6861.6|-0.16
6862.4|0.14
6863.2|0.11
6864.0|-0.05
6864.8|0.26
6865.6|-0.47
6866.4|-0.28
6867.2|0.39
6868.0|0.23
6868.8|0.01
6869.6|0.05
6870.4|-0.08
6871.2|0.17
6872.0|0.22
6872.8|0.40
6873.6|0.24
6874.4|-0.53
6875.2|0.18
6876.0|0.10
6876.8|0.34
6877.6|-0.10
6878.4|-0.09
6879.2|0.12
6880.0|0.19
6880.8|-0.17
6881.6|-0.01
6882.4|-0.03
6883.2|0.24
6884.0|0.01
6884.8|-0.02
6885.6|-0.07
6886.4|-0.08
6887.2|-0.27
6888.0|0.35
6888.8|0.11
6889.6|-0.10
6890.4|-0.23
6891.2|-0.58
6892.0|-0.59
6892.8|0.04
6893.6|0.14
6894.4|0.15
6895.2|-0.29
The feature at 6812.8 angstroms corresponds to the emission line [O II]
